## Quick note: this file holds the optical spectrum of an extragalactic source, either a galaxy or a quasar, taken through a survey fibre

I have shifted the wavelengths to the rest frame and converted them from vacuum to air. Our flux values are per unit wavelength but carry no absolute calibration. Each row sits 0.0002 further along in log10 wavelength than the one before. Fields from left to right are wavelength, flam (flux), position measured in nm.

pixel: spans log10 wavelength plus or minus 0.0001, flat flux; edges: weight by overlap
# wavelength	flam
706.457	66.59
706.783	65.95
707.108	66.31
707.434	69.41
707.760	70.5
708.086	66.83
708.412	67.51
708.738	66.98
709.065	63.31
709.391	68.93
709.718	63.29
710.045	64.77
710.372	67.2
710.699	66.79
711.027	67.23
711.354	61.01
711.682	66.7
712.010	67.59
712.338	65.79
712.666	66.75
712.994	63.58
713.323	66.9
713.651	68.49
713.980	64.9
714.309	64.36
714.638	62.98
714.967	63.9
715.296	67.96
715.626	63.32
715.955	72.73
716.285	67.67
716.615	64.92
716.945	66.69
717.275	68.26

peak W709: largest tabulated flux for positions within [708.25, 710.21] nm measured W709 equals 68.93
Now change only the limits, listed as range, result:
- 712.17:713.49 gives 66.9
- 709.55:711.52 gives 67.23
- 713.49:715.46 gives 68.49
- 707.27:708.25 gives 70.5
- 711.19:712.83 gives 67.59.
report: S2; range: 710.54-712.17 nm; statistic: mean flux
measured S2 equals 65.8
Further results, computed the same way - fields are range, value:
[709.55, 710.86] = 65.5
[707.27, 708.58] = 68.6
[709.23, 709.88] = 66.1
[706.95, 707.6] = 67.8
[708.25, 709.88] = 66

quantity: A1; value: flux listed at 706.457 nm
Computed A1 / 66.59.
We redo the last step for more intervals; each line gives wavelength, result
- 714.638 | 62.98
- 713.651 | 68.49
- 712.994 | 63.58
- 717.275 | 68.26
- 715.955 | 72.73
